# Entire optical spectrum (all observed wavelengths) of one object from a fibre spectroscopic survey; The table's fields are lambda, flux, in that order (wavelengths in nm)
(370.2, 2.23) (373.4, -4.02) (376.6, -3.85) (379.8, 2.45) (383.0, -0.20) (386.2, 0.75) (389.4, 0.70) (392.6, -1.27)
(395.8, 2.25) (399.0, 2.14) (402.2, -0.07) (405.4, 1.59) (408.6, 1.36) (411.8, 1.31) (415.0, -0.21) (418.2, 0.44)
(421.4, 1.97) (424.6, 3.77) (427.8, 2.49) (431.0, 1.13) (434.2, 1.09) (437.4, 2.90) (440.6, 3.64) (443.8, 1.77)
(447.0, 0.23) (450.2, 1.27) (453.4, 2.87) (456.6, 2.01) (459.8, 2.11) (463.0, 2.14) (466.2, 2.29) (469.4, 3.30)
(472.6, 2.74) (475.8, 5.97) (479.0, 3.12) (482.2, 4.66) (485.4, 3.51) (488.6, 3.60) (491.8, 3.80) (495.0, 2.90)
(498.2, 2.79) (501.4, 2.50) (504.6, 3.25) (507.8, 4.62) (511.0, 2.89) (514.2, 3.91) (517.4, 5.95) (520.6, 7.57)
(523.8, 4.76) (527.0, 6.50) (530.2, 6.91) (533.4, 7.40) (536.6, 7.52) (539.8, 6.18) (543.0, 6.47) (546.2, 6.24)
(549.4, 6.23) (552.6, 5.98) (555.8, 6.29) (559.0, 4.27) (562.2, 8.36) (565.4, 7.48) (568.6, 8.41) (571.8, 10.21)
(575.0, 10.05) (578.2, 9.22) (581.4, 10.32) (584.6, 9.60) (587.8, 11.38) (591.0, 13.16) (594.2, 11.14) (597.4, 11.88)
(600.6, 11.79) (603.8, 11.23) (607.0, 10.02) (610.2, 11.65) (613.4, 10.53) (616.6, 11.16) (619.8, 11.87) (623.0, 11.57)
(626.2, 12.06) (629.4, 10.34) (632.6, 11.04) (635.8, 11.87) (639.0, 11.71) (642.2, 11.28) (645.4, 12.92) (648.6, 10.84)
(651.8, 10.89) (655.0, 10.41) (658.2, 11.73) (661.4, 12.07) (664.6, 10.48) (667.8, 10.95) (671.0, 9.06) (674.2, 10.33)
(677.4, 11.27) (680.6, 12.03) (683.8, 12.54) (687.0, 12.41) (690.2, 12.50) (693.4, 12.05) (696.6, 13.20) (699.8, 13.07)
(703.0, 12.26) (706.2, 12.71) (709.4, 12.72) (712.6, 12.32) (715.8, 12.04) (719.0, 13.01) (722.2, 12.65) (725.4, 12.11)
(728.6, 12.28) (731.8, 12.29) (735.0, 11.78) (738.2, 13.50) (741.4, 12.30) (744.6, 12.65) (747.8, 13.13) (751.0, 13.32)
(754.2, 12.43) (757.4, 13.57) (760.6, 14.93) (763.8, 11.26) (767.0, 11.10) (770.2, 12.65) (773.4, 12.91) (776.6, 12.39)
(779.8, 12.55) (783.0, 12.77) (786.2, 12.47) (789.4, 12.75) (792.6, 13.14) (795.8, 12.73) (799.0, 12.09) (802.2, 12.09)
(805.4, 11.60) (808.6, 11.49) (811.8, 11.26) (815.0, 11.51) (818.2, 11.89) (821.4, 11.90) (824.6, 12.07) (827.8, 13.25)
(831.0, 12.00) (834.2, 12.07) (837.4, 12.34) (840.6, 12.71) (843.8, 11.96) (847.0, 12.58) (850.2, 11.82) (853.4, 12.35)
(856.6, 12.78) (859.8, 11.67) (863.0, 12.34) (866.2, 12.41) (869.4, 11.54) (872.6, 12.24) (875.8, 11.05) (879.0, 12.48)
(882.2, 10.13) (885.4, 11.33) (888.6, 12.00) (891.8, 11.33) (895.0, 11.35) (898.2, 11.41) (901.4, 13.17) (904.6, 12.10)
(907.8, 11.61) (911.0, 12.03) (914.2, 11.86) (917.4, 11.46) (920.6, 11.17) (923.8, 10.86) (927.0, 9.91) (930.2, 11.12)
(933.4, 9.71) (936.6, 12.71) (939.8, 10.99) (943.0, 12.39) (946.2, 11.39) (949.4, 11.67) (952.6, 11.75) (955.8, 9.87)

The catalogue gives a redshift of 0.298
